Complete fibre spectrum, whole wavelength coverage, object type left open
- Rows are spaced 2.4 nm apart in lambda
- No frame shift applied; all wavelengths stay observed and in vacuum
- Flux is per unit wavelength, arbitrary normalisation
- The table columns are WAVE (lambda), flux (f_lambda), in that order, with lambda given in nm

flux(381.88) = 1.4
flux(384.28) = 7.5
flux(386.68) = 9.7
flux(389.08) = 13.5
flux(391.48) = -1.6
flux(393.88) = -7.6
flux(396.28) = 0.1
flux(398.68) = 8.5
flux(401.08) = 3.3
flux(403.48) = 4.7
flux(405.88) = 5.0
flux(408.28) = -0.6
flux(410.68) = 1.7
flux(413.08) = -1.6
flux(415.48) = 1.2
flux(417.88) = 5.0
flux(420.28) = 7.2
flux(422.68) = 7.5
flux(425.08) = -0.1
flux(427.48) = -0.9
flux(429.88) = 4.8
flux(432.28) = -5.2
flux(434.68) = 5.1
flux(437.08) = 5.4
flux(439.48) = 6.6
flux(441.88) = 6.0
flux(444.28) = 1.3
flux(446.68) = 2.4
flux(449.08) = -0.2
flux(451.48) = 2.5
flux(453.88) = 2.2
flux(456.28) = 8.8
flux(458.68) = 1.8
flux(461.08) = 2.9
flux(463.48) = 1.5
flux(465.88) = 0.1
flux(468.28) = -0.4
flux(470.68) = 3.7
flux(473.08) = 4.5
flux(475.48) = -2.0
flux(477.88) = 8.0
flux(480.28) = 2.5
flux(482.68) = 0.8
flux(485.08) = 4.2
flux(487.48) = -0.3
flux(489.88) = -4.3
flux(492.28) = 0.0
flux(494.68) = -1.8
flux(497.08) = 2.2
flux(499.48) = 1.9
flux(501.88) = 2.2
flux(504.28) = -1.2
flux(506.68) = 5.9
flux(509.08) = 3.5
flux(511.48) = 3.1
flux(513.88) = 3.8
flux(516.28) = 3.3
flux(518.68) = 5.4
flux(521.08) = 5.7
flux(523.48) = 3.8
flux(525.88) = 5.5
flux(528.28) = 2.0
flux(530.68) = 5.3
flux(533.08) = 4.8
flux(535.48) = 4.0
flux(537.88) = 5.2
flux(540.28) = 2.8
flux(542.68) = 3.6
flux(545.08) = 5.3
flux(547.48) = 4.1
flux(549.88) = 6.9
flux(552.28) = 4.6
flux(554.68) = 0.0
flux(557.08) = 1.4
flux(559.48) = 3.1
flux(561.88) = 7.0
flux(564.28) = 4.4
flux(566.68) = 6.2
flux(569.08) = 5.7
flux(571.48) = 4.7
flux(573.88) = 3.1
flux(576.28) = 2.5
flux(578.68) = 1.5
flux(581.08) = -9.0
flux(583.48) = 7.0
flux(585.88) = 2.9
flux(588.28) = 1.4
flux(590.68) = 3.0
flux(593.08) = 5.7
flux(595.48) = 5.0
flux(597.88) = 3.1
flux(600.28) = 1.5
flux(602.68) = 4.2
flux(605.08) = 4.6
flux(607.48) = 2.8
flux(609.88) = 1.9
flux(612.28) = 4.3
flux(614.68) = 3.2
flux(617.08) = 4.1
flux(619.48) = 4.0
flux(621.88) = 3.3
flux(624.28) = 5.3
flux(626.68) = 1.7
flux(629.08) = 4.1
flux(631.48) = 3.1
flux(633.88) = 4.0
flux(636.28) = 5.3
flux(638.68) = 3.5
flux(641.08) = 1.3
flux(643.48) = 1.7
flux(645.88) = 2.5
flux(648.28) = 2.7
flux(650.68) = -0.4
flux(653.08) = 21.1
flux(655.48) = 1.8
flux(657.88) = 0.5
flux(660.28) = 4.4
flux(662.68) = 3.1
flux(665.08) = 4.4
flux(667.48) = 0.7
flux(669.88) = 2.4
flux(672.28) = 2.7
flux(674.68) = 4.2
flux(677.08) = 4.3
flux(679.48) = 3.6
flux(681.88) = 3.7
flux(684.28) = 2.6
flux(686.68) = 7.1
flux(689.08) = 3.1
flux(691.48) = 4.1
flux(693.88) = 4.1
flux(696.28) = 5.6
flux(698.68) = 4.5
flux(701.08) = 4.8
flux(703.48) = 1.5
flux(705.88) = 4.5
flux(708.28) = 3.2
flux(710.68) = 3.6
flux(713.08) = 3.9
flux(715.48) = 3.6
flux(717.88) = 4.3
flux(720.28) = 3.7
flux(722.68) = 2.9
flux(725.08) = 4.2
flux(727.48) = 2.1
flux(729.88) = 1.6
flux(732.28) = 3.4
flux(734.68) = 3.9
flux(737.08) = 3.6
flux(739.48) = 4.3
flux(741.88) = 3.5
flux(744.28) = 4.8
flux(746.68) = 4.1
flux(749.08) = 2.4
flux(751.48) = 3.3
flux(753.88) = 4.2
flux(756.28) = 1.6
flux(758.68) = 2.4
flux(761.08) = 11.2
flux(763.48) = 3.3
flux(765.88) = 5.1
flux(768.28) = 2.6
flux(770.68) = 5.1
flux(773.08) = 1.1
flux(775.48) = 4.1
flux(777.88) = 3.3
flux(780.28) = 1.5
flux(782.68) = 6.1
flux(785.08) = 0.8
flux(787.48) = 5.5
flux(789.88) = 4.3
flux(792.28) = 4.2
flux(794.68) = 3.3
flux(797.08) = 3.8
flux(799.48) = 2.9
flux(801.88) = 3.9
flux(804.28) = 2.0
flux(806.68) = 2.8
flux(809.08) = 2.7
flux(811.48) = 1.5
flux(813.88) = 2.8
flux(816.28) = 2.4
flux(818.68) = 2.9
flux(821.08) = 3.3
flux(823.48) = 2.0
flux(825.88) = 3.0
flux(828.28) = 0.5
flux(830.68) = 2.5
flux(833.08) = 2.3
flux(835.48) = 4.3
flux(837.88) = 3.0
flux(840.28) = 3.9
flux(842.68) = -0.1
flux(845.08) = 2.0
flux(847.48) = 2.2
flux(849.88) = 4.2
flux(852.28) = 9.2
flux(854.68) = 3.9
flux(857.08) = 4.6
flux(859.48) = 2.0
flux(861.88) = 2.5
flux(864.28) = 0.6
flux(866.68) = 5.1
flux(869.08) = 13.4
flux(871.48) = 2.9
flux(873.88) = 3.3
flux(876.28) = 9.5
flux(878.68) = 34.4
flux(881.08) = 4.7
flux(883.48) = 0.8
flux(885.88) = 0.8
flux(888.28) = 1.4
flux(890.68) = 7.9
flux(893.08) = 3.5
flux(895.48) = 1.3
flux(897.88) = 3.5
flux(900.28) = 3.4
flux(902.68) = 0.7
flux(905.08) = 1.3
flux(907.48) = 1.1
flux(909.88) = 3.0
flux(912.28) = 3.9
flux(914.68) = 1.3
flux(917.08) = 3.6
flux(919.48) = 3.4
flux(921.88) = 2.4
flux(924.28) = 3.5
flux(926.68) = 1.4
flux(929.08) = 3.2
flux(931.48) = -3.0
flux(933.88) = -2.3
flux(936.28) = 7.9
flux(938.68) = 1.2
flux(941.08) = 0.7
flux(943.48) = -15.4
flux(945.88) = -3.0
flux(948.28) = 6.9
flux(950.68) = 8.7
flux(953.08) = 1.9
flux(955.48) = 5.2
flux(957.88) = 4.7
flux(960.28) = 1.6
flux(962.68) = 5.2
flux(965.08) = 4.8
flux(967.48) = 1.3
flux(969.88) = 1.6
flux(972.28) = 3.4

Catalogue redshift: 0.75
